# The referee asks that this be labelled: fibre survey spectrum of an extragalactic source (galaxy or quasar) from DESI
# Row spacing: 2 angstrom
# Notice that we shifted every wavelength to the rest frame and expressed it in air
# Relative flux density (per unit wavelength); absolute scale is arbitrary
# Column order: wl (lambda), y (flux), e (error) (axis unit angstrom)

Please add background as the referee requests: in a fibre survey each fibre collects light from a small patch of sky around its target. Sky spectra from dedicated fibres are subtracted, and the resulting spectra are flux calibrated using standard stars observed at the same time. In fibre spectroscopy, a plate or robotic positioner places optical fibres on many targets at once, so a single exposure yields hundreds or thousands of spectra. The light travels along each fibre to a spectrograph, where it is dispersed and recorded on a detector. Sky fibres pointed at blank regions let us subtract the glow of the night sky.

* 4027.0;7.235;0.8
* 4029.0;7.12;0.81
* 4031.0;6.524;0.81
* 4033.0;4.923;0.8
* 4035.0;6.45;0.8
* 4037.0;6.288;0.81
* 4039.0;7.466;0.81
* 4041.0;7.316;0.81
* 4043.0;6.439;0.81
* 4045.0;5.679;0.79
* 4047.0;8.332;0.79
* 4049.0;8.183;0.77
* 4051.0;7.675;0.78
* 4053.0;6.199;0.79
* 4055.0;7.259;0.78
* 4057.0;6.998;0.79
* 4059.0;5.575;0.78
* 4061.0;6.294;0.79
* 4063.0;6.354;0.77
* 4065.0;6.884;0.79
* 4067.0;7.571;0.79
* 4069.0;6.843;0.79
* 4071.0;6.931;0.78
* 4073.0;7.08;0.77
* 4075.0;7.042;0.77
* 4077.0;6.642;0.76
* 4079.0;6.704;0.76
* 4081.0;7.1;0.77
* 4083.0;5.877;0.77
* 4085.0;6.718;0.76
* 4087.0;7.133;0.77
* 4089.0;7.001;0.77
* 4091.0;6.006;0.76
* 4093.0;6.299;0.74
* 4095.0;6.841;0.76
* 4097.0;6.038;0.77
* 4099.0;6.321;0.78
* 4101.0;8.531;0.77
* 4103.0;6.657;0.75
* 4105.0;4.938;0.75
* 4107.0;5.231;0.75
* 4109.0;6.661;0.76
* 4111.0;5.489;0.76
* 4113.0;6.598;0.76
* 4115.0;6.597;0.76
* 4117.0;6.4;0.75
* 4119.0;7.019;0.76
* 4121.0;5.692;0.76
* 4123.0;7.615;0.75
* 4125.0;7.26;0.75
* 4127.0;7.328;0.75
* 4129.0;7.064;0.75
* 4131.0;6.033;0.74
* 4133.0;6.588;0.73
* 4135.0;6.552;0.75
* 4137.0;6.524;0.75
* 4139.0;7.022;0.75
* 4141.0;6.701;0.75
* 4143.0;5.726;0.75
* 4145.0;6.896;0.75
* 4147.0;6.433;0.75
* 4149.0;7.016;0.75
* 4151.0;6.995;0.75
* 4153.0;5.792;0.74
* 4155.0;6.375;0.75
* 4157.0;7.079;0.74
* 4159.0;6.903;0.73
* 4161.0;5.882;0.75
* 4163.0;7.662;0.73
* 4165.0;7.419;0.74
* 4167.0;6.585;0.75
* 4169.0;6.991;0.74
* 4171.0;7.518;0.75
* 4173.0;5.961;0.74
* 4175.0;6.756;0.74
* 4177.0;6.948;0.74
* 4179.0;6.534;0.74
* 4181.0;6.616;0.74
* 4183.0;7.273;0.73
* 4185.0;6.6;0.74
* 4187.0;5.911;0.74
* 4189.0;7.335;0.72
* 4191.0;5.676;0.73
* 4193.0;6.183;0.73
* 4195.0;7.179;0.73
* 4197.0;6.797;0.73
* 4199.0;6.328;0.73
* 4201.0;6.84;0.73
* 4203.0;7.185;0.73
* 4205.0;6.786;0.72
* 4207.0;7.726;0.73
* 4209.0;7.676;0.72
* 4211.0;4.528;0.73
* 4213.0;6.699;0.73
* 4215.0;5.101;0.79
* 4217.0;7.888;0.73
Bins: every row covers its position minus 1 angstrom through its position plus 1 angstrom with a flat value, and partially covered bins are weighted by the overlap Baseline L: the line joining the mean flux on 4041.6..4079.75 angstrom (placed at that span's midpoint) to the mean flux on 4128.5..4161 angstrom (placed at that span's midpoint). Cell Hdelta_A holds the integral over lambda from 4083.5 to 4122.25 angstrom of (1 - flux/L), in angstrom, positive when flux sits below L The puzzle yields 1.7 angstrom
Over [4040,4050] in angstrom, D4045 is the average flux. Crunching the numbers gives 7.19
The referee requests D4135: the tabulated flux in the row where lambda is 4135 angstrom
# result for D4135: 6.552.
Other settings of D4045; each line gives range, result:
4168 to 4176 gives 6.81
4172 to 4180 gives 6.55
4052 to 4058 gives 6.82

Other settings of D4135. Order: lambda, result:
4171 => 7.518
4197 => 6.797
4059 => 5.575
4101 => 8.531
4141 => 6.701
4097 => 6.038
